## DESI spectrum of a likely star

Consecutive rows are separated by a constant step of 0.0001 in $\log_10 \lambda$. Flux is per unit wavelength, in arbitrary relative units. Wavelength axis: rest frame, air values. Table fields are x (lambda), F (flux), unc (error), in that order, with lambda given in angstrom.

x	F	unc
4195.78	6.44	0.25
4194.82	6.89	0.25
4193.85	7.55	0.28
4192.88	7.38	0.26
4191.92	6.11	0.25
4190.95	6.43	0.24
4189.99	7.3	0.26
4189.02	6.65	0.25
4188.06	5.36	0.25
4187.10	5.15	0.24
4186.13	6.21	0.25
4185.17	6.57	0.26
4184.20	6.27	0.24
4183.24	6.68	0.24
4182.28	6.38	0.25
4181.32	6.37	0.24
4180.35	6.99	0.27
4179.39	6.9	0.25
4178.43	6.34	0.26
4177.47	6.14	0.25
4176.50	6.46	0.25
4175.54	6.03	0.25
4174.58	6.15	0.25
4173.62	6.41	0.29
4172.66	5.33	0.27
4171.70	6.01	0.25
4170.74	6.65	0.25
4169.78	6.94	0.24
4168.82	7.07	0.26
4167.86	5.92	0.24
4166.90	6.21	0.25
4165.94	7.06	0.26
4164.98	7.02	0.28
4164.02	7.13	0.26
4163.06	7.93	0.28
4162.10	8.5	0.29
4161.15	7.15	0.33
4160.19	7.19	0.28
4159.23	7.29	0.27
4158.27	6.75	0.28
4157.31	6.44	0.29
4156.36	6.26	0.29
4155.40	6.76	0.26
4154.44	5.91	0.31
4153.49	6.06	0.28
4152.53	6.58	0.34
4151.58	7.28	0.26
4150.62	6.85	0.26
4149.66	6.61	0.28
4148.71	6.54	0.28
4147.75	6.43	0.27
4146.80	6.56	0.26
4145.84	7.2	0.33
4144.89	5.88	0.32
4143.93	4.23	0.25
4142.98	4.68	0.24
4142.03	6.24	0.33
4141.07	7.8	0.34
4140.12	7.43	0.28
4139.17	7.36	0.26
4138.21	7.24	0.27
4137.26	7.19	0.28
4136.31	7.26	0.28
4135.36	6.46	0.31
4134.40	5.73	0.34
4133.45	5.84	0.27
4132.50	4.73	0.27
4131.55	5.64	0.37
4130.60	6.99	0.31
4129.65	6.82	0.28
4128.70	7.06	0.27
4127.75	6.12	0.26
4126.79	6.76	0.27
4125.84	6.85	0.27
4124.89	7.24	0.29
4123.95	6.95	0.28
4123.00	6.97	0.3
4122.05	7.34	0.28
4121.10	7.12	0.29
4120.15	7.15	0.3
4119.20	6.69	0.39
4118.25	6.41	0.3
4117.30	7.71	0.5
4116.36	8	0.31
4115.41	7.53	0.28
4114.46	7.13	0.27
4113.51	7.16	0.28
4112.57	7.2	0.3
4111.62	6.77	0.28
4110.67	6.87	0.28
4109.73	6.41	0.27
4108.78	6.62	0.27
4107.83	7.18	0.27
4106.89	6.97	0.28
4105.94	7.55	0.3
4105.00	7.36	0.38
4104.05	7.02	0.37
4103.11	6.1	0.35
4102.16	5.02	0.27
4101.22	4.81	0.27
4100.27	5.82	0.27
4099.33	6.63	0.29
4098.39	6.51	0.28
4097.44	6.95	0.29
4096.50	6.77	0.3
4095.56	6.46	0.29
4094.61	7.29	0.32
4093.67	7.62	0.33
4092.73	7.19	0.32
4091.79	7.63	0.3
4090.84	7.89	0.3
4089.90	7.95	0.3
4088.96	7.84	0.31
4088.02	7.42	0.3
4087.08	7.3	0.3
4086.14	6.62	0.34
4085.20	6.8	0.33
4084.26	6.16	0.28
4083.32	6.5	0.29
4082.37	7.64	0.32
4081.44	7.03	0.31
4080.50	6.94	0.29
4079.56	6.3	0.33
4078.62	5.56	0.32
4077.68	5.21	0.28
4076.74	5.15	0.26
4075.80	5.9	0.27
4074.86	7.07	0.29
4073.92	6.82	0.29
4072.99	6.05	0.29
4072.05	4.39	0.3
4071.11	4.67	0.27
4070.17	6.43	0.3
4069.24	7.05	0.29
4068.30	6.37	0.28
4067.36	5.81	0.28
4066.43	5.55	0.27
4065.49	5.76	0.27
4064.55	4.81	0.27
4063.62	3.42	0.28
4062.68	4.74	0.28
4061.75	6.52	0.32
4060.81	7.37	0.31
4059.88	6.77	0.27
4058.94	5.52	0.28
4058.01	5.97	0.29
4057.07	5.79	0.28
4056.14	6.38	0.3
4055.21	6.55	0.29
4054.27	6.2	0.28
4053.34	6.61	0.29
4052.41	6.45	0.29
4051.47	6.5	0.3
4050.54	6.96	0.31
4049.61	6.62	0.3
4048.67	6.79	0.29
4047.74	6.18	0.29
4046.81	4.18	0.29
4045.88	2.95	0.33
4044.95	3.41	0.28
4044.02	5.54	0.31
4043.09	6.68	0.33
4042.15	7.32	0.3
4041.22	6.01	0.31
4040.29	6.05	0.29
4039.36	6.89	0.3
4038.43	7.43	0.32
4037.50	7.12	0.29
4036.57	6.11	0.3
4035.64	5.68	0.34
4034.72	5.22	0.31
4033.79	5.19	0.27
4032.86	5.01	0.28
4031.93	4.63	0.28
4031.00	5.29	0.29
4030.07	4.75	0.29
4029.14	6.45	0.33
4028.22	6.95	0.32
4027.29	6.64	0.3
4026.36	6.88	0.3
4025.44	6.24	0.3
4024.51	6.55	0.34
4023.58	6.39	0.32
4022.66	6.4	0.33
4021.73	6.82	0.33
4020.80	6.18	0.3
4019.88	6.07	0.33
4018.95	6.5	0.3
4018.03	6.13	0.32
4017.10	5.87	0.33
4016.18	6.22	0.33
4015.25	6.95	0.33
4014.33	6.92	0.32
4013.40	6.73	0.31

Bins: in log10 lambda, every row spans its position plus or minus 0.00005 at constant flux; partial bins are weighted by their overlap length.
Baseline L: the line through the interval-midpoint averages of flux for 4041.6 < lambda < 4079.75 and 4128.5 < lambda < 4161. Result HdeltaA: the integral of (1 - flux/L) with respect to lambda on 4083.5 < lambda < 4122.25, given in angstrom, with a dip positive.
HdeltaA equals -4.8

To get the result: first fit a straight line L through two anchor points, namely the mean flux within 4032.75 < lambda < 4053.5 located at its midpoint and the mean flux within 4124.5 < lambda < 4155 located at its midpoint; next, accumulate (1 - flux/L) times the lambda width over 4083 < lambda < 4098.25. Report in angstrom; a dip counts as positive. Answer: -2.3 angstrom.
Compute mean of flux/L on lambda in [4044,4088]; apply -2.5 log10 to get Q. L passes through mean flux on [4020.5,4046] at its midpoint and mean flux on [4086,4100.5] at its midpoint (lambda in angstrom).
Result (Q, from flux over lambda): 0.108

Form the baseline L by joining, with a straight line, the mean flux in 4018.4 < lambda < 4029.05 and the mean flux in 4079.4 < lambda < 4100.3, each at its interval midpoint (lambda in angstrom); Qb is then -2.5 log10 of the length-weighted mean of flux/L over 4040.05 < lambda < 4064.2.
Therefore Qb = 0.15 mag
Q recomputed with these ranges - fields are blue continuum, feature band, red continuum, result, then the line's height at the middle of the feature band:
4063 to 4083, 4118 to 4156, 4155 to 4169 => 0.015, 6.67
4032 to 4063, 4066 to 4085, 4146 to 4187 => 0.002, 6.15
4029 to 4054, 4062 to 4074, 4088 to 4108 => 0.153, 6.34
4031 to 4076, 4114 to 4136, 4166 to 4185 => -0.094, 6.19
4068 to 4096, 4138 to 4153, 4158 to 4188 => 0.011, 6.61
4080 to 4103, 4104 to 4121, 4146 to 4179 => -0.047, 6.79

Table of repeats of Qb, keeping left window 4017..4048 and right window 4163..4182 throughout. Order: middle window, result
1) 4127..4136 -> 0.03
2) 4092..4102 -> -0.07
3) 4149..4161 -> -0.04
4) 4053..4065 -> 0.03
